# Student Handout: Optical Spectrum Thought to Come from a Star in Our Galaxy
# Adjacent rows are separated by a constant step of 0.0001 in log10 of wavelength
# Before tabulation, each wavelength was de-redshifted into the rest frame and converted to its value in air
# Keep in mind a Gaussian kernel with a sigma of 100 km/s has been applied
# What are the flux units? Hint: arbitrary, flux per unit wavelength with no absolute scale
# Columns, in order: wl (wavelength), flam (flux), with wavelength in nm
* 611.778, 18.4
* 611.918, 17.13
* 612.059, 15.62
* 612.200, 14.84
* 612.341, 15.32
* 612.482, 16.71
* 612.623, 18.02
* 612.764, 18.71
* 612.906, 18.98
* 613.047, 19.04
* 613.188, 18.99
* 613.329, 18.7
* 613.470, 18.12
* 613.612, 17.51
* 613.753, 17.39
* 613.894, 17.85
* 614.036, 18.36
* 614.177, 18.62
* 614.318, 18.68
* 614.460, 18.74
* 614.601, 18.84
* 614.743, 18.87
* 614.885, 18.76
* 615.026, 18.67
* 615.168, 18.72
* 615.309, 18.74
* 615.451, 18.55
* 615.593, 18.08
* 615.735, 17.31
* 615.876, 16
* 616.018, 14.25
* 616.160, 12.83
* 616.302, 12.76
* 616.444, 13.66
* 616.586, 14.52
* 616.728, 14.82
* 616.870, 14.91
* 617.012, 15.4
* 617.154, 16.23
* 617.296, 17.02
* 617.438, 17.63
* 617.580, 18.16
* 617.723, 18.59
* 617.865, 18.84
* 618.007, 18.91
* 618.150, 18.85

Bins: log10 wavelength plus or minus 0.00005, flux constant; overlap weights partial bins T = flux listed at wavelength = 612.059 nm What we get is 15.62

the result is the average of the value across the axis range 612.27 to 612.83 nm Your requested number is 17.2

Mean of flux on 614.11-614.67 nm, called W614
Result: 18.7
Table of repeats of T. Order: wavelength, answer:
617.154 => 16.23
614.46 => 18.74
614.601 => 18.84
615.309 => 18.74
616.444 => 13.66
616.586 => 14.52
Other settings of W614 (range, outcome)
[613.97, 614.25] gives 18.5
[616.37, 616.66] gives 14.1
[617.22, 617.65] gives 17.6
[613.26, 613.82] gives 17.9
